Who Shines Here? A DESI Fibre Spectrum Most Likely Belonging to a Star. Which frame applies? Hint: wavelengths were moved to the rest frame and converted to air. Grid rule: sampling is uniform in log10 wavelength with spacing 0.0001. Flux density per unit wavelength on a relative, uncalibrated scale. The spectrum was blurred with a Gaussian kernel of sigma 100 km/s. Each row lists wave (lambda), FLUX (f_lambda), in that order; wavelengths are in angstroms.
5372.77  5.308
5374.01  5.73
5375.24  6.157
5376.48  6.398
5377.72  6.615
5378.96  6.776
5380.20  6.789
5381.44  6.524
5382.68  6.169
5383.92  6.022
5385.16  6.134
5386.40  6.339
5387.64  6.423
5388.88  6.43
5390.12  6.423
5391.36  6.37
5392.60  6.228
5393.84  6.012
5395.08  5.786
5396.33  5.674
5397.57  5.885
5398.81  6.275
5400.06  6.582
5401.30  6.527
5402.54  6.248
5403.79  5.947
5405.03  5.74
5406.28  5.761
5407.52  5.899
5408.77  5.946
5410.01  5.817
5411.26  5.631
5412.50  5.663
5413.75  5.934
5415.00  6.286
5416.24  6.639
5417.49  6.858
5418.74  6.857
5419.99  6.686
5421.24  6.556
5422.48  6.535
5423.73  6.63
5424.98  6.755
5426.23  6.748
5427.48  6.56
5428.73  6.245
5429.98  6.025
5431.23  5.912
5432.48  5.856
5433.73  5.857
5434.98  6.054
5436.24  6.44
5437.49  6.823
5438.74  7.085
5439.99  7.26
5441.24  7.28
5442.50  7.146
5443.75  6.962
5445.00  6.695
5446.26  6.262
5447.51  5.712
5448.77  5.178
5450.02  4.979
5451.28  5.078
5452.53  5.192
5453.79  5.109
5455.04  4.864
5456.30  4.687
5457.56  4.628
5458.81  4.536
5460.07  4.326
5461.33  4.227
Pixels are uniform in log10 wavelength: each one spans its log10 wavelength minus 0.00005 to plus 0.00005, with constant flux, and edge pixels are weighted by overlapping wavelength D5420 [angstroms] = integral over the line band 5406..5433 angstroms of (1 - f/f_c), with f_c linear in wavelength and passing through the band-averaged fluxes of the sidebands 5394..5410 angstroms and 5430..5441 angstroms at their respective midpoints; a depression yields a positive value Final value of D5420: -0.19 angstroms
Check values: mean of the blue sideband 6.01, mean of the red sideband 6.42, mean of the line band 6.27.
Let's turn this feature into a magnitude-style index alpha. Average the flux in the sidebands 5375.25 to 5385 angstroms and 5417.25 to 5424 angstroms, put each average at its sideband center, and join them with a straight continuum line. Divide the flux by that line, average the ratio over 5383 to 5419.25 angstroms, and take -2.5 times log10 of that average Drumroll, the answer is 0.07 mag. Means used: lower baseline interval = 6.43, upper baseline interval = 6.68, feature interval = 6.15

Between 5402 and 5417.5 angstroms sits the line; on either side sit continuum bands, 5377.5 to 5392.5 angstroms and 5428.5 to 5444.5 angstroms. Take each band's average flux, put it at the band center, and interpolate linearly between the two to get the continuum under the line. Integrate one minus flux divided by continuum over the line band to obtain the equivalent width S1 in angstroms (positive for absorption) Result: 1.1 angstroms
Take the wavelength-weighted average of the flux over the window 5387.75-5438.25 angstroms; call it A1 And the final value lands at 6.23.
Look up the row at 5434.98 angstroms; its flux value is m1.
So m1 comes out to 6.054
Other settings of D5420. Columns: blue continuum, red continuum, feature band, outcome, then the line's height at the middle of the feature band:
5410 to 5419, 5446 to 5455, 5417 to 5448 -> -4.4 angstroms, 5.75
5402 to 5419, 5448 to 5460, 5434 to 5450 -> -3.9 angstroms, 5.22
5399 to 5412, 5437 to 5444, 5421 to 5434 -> 0.7 angstroms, 6.7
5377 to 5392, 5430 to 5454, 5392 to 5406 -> 0.6 angstroms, 6.35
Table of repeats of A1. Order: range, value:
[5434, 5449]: 6.59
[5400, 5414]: 5.95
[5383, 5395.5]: 6.23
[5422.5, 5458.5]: 6.07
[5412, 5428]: 6.52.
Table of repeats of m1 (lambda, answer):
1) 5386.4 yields 6.339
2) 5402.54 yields 6.248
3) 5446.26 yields 6.262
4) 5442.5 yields 7.146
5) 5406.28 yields 5.761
